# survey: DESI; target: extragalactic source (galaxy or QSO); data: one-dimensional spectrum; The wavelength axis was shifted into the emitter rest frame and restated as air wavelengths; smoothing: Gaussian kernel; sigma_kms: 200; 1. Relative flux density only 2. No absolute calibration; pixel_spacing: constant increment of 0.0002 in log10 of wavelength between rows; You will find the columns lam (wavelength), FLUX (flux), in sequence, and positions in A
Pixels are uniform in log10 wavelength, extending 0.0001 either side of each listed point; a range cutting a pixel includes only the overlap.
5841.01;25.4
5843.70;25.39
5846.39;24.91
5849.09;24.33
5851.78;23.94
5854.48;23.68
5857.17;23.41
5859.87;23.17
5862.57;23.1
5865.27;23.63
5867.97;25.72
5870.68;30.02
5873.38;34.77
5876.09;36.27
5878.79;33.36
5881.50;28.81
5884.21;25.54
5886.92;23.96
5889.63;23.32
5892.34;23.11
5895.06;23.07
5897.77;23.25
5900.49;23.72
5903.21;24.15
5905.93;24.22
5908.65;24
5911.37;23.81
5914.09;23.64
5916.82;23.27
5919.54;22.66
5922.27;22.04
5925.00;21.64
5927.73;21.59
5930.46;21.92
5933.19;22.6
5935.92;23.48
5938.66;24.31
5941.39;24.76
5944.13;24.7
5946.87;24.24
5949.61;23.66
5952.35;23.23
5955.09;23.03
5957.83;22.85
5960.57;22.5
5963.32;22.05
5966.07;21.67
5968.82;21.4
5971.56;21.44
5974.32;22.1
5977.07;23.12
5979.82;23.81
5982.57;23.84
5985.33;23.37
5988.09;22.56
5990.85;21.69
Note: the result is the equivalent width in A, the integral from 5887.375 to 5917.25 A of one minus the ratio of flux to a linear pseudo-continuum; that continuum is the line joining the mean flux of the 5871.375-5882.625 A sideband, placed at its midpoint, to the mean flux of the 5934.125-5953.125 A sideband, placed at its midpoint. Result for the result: 6.1 A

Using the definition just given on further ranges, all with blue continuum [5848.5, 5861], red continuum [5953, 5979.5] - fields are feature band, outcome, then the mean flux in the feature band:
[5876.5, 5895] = -2.6 A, 26.6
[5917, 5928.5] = 0.4 A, 22.1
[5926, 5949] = -0.8 A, 23.4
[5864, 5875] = -2.5 A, 28.7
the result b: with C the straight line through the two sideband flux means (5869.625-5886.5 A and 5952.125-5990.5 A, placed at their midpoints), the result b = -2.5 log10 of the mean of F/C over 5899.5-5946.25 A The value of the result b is 0.156 mag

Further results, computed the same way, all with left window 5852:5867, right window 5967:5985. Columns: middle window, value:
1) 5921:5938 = 0.03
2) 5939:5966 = -0.03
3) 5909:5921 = -0.01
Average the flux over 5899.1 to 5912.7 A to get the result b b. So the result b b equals 24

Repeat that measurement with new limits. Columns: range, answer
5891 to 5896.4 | 23.1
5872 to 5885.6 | 31.7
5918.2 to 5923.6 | 22.3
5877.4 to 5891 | 27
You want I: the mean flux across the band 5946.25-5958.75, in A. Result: 23.4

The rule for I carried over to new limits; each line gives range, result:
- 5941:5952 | 24.2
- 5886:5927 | 23.3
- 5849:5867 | 23.6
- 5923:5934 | 21.9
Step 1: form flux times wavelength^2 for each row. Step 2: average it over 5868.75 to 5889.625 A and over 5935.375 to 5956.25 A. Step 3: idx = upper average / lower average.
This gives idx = 0.8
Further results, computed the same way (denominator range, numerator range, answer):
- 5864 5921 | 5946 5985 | 0.90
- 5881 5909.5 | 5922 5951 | 0.97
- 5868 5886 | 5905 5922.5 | 0.77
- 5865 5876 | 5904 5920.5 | 0.80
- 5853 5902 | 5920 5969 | 0.89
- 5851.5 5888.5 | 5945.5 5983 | 0.86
